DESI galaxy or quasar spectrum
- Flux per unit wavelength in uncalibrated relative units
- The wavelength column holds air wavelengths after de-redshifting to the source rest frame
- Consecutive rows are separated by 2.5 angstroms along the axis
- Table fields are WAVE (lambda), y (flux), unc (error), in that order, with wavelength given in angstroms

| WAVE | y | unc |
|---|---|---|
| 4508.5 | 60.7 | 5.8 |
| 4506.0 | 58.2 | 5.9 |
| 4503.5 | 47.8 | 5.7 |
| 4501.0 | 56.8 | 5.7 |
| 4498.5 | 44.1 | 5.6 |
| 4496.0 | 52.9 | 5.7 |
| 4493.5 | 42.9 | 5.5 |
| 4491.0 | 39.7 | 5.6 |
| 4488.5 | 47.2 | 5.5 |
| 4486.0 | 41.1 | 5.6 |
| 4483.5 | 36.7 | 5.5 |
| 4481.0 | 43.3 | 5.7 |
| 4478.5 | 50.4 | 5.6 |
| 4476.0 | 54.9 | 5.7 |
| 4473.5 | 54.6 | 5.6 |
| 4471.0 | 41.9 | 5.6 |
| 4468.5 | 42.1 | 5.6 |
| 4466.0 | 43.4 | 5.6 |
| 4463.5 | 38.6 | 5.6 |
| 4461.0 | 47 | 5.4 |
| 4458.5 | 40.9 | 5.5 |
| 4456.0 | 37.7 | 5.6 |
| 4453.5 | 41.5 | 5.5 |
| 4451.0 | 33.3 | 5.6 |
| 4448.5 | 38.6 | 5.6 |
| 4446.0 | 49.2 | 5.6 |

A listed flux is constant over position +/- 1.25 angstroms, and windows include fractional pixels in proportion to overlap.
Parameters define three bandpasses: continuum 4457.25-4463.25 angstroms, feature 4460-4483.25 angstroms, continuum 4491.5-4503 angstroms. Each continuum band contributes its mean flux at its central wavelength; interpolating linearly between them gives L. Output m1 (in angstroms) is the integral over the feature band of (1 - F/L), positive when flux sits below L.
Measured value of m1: -0.6 angstroms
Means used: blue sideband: 43.1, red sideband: 48.5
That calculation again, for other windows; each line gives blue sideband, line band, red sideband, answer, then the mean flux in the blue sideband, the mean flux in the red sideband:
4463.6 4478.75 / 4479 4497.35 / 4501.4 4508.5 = 2.6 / 47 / 54.8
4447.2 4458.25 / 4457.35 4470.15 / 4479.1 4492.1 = -1.0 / 38.1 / 42.1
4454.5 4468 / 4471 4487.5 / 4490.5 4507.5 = -0.5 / 41.6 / 49.5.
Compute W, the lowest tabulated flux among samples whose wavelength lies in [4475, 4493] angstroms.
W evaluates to 36.7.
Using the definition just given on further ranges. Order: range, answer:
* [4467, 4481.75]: 41.9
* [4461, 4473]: 38.6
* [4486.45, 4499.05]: 39.7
